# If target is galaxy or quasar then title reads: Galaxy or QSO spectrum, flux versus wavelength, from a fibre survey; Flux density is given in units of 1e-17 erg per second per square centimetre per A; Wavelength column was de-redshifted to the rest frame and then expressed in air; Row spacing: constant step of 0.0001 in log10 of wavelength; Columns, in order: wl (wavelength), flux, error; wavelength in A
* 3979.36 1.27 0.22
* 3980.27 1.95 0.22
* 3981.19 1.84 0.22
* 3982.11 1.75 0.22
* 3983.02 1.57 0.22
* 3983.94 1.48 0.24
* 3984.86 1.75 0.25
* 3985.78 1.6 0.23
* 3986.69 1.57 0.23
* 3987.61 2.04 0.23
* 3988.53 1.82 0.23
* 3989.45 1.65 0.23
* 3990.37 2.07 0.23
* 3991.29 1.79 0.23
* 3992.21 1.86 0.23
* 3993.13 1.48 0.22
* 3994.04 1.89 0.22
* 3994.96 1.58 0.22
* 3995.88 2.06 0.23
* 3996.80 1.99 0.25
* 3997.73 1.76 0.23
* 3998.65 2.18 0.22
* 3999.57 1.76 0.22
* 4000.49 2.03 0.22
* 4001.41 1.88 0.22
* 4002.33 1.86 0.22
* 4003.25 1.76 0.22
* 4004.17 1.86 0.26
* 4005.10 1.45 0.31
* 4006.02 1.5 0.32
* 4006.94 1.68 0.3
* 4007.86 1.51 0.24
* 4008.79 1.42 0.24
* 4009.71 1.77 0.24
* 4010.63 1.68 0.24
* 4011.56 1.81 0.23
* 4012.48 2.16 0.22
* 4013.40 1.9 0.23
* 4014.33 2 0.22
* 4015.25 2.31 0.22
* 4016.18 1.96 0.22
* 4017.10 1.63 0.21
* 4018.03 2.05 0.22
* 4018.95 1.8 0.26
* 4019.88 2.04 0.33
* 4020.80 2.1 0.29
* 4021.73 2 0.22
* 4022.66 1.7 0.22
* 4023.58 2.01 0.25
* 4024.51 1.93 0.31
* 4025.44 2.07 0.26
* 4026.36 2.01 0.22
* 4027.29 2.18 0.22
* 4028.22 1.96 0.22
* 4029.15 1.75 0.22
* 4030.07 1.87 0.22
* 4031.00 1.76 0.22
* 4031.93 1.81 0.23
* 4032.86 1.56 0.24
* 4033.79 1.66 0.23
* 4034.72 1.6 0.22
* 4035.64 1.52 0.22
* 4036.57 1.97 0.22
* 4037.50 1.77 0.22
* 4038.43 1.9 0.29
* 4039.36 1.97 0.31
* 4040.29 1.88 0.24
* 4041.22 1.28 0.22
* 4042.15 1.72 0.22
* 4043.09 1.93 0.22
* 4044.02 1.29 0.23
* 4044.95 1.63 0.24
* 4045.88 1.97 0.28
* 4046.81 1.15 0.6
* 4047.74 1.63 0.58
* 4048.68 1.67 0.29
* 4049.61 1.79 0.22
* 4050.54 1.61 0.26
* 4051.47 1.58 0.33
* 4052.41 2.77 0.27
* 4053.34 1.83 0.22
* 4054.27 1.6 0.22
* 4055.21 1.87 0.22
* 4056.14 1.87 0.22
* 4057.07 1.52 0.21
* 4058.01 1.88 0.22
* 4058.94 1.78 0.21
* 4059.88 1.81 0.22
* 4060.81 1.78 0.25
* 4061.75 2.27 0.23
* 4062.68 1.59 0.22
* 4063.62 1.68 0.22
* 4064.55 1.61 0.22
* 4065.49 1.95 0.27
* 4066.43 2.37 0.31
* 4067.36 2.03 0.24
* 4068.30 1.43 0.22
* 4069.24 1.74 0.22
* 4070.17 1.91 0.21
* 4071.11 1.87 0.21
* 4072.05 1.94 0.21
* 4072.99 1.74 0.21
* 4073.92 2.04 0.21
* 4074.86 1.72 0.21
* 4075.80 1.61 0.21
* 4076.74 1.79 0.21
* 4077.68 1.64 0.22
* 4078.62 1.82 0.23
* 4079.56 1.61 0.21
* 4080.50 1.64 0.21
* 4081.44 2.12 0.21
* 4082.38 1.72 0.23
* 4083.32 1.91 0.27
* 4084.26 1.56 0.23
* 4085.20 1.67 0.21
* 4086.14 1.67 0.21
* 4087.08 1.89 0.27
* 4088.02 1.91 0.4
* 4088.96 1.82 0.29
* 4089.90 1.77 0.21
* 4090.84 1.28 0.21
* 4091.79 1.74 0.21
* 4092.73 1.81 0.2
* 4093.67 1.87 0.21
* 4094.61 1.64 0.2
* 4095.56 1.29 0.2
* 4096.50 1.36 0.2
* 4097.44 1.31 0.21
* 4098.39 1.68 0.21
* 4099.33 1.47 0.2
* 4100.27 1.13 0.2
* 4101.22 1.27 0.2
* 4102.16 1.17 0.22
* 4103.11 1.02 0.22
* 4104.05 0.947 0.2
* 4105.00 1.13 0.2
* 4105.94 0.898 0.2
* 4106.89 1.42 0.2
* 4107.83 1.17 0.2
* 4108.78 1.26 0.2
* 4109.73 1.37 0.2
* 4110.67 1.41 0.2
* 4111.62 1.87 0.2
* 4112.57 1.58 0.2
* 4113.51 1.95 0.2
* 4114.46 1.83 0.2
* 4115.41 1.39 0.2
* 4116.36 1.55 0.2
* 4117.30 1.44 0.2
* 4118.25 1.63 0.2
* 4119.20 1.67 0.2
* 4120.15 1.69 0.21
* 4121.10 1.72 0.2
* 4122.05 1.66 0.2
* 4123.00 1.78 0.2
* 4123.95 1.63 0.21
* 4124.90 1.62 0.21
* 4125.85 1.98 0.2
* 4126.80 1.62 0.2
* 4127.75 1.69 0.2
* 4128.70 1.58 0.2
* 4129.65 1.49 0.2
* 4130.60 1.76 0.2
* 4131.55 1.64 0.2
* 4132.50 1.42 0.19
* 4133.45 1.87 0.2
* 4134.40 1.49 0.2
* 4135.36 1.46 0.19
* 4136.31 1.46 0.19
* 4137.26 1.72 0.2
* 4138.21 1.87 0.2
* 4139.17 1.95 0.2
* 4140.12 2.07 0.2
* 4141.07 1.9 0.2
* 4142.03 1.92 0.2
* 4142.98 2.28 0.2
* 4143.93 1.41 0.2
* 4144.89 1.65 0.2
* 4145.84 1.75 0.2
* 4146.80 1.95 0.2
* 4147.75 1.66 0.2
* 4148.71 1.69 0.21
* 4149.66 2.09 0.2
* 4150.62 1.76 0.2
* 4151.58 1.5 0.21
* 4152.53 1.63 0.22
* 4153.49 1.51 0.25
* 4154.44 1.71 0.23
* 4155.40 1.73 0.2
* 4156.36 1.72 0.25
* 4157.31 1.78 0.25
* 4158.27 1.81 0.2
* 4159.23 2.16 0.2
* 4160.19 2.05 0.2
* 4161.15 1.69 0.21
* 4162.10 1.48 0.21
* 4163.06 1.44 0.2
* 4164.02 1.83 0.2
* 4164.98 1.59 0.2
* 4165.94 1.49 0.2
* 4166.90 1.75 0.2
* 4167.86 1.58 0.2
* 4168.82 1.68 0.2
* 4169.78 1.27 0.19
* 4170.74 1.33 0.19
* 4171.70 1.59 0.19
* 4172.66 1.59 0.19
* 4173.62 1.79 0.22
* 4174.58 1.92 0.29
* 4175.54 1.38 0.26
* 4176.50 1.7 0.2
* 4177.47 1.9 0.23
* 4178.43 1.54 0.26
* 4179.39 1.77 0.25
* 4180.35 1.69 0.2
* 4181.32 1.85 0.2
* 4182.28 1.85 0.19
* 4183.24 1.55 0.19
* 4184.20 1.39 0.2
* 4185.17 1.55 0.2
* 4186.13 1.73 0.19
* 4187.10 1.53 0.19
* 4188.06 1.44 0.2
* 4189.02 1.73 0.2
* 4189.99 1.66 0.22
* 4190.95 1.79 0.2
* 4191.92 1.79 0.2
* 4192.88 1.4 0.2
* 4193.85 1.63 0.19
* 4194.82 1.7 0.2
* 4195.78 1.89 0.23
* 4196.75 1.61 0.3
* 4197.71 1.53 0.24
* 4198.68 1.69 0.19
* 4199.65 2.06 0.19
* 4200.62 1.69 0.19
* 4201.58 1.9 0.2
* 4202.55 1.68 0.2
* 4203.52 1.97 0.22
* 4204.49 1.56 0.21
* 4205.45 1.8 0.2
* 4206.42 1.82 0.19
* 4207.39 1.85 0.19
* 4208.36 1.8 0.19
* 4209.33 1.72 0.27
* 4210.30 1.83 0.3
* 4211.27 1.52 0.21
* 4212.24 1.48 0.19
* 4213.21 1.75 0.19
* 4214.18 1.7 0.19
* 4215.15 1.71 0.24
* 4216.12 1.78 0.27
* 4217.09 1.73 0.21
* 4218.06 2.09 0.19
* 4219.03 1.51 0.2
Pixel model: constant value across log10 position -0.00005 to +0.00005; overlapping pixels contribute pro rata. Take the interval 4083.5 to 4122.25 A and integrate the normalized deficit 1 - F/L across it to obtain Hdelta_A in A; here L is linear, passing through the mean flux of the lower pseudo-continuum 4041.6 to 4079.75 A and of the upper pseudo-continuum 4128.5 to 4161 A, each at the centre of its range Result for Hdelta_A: 5.6 A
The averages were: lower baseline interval 1.78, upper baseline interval 1.75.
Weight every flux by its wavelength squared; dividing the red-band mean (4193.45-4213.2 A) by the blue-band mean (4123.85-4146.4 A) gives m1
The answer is 1.04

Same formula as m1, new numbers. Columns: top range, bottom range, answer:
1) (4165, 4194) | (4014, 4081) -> 0.96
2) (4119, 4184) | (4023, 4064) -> 1.00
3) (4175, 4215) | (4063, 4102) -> 1.05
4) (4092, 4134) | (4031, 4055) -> 0.91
